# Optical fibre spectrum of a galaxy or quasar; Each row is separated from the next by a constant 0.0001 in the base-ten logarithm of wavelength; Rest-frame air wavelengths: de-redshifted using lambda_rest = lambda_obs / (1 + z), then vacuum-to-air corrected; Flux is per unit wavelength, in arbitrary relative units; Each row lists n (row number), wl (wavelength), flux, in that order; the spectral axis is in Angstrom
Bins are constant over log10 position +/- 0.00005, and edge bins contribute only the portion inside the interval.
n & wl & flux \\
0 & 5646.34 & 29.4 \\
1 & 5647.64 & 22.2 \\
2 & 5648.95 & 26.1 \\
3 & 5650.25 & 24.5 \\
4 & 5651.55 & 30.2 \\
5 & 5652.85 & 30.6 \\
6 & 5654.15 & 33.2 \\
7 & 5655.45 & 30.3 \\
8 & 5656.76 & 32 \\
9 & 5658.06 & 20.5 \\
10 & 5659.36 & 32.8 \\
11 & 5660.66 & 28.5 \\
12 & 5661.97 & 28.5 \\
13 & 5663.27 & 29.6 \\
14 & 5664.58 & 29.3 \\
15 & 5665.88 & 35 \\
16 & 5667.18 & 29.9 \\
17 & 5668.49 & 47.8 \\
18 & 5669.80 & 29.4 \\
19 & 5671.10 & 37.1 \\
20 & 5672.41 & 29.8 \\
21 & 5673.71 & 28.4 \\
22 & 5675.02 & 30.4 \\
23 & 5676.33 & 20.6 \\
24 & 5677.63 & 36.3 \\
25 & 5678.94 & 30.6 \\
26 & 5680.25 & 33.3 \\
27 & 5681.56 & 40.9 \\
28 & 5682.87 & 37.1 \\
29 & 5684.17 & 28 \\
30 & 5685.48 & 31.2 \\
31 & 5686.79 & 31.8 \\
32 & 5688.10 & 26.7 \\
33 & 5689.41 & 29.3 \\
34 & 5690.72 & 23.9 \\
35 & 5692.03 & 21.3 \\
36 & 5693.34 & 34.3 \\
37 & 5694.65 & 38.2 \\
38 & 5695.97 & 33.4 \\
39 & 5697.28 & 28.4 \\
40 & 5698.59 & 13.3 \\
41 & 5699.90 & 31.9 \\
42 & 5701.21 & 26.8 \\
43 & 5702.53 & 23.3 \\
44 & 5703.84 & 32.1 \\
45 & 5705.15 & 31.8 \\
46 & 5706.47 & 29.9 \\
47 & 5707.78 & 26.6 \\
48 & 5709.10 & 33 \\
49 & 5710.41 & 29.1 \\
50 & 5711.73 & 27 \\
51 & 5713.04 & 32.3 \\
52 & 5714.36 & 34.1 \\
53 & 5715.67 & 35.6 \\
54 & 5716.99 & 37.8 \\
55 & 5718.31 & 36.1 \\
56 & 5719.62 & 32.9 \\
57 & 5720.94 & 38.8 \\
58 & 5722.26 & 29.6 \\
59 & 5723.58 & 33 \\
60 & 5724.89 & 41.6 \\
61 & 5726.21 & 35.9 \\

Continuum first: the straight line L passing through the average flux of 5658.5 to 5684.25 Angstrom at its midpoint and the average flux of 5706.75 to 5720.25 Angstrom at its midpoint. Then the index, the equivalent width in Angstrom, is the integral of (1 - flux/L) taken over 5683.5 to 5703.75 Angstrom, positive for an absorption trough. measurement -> 2.5 Angstrom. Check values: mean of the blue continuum 32.2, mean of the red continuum 32.4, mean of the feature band 28.2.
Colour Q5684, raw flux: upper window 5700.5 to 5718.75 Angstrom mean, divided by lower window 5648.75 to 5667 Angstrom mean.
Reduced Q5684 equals 1.05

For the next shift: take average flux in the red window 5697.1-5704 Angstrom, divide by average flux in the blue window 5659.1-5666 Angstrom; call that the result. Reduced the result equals 0.84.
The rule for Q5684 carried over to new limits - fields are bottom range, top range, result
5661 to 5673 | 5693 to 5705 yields 0.89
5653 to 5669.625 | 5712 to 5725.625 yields 1.11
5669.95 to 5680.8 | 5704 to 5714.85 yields 0.99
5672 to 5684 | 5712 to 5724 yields 1.08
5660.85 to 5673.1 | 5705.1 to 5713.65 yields 0.91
